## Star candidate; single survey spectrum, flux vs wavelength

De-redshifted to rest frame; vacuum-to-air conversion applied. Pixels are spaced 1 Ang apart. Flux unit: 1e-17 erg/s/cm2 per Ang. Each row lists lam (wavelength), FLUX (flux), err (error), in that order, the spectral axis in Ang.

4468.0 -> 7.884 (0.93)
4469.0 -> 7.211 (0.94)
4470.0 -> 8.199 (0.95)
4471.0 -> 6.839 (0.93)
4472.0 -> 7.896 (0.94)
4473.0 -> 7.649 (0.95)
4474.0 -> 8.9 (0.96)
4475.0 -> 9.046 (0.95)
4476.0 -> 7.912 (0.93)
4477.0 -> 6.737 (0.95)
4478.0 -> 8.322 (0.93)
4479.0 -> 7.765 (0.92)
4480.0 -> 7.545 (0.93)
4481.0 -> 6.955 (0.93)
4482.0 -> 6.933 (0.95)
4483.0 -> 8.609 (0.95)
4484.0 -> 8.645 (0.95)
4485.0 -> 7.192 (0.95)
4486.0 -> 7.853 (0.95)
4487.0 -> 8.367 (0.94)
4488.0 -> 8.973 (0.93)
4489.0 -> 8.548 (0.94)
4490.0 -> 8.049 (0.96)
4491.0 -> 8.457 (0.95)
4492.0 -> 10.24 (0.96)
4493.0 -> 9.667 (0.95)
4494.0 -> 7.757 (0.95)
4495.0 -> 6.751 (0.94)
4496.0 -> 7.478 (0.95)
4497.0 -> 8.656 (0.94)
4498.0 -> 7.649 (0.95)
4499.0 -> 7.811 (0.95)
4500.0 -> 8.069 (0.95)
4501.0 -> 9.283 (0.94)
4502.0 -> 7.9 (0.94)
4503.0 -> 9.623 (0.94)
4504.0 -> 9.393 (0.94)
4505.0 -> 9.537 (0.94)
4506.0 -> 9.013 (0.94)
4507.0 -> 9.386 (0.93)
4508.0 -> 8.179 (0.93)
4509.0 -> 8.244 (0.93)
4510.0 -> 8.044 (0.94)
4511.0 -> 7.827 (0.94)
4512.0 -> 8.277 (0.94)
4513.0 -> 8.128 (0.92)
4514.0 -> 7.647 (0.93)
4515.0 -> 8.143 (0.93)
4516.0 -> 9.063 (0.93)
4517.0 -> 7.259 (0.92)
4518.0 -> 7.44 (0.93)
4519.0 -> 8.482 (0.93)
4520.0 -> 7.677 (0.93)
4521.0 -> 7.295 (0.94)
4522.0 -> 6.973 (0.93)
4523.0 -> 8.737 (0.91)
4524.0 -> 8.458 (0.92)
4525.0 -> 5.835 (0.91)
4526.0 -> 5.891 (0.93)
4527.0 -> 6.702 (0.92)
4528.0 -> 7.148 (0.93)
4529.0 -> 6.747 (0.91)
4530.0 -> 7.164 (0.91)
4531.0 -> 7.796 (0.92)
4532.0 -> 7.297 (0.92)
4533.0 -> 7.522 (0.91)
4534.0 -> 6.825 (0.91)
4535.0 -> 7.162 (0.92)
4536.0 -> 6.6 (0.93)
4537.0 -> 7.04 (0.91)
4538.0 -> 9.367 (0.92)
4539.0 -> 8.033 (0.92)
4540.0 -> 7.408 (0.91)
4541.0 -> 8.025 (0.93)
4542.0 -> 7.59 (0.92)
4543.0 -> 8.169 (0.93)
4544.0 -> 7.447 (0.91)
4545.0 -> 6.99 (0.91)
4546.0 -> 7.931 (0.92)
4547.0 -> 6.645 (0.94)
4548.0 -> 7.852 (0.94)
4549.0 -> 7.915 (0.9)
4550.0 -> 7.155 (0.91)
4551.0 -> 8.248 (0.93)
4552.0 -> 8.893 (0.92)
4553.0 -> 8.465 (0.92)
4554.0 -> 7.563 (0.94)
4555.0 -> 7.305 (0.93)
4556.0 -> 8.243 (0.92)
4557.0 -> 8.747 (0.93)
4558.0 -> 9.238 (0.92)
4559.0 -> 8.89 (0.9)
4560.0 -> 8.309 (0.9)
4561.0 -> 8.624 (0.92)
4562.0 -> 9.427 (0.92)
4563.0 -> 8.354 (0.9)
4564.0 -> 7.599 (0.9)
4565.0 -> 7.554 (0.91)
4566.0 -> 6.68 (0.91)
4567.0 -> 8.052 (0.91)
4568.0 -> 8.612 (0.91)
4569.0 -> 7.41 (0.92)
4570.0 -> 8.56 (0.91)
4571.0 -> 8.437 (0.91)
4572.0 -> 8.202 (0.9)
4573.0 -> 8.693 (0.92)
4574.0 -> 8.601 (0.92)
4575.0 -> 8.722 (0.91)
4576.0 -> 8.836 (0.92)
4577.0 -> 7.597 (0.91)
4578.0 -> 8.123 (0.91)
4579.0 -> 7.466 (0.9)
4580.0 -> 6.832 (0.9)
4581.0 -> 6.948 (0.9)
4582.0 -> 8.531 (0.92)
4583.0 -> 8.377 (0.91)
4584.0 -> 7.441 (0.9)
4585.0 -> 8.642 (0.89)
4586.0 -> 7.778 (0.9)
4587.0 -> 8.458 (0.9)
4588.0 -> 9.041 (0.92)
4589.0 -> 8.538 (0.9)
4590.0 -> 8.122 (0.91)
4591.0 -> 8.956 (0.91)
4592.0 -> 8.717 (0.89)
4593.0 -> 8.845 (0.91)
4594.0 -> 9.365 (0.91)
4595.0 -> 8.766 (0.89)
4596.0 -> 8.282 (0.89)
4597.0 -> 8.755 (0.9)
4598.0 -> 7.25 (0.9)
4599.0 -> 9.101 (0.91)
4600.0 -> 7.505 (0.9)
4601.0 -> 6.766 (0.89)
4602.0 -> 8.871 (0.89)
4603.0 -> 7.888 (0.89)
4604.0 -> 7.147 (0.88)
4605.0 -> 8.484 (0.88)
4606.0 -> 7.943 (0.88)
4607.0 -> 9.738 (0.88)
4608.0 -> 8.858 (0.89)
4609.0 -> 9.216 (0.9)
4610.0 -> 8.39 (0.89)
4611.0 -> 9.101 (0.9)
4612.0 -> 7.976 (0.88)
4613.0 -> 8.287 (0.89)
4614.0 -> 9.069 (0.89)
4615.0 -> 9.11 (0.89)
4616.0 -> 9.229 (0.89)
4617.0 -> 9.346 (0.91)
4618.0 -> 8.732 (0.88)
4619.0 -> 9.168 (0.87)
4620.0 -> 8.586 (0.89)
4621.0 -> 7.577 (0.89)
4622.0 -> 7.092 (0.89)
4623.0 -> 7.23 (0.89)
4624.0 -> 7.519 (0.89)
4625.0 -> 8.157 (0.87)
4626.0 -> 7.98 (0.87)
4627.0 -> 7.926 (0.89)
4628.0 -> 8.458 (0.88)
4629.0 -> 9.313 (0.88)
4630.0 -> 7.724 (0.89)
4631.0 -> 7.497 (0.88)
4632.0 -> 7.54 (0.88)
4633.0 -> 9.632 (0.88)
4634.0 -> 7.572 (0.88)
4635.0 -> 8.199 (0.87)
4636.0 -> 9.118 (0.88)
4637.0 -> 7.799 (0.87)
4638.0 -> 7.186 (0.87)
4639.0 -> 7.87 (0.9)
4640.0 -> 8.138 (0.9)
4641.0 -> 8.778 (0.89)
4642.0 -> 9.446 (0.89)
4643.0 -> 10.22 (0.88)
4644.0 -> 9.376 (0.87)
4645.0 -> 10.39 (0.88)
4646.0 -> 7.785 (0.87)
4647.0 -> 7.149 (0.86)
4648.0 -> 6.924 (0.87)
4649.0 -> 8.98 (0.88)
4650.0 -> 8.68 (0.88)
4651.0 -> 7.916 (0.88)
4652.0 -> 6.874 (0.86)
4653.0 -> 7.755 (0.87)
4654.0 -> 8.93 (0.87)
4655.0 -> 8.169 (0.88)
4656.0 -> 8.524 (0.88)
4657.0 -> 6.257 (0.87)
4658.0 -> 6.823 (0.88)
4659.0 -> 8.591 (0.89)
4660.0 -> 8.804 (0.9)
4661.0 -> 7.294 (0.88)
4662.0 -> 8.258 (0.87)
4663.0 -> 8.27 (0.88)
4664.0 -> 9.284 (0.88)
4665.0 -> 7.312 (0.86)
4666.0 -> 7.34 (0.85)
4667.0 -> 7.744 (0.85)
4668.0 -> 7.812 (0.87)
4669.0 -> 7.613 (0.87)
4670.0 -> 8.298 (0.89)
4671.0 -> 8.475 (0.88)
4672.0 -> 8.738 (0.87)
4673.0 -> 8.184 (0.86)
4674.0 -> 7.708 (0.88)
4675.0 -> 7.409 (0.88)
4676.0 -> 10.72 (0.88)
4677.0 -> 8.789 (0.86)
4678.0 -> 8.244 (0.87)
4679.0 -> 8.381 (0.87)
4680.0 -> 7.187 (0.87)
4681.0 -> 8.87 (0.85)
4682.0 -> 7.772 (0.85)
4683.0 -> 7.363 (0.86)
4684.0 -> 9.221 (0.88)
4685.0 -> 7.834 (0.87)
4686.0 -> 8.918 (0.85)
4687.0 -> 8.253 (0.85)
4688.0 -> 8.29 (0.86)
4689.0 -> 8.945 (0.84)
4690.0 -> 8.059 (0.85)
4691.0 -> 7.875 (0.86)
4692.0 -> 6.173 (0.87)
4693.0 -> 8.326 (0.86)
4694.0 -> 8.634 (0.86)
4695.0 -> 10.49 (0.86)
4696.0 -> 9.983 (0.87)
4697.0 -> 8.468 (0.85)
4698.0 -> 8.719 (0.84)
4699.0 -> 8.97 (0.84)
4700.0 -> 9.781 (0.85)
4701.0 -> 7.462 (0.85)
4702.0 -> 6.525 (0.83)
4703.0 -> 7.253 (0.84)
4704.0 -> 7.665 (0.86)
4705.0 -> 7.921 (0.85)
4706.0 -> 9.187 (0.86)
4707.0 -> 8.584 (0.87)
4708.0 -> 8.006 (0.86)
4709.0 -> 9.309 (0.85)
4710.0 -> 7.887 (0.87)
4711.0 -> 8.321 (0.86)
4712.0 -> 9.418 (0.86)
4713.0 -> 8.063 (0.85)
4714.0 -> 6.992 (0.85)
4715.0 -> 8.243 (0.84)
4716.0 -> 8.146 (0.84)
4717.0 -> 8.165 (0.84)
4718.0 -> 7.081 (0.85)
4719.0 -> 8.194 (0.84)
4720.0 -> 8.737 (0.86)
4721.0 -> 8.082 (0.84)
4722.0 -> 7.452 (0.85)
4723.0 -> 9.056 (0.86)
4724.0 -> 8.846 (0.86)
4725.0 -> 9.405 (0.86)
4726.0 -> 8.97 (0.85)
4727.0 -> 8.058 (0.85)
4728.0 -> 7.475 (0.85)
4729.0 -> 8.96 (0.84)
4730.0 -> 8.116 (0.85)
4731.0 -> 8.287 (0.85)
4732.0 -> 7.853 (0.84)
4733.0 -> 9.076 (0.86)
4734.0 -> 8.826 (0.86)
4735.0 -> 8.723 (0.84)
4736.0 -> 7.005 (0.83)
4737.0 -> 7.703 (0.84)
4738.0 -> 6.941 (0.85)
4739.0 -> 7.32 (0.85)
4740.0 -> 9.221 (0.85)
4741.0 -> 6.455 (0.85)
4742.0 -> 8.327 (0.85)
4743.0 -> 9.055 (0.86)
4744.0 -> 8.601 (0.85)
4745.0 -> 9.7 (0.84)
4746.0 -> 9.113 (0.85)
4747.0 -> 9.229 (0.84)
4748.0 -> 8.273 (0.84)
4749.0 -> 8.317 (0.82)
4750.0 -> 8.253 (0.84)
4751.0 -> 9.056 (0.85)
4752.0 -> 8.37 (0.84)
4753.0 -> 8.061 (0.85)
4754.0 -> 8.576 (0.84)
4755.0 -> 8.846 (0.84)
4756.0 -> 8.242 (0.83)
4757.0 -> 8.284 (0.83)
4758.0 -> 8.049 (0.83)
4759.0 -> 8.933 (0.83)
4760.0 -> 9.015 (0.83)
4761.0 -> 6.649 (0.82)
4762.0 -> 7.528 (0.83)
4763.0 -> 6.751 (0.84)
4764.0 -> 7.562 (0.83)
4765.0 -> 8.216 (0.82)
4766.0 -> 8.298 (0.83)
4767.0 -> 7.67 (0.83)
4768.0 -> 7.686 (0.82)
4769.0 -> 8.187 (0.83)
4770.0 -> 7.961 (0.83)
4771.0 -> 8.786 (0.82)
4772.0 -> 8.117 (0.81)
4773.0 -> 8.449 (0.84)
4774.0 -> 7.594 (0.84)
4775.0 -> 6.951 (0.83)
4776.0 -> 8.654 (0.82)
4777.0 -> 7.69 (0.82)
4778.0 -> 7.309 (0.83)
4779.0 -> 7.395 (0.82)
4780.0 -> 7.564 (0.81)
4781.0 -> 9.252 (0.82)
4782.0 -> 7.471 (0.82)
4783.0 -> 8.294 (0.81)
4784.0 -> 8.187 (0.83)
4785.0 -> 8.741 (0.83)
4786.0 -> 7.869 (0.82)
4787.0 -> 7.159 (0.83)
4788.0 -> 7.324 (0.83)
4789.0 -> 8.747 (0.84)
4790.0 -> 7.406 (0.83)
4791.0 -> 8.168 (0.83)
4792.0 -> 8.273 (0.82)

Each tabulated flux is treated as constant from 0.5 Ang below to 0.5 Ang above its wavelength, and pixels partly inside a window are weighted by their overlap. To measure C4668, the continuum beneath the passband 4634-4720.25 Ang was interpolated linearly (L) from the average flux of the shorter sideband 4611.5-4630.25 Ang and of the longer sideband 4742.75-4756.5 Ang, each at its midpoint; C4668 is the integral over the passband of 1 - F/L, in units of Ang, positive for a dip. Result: 2.5 Ang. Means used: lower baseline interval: 8.35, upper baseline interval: 8.69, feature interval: 8.25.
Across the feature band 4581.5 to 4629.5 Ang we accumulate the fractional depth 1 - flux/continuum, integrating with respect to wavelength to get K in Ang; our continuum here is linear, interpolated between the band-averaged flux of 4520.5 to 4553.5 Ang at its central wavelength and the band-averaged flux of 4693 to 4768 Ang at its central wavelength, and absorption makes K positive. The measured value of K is -3.87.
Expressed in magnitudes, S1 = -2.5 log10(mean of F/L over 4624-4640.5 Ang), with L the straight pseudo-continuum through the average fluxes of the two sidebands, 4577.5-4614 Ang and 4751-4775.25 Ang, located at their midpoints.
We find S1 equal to 0.02 mag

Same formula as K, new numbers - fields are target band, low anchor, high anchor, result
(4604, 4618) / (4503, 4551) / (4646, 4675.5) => -1.6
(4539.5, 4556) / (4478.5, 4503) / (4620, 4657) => 0.9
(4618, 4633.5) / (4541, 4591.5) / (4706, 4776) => 0.1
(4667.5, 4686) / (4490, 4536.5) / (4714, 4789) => -0.4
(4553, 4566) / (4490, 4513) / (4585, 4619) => 0.4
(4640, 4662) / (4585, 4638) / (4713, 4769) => 0.2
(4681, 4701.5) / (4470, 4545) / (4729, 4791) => -1.1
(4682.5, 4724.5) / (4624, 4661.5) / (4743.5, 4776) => -0.5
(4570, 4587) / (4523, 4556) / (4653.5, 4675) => -1.0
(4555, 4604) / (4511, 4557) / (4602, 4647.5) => -1.3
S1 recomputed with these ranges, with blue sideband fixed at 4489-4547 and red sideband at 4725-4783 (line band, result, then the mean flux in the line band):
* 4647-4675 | 0.01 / 7.96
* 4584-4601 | -0.06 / 8.42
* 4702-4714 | -0.01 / 8.2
